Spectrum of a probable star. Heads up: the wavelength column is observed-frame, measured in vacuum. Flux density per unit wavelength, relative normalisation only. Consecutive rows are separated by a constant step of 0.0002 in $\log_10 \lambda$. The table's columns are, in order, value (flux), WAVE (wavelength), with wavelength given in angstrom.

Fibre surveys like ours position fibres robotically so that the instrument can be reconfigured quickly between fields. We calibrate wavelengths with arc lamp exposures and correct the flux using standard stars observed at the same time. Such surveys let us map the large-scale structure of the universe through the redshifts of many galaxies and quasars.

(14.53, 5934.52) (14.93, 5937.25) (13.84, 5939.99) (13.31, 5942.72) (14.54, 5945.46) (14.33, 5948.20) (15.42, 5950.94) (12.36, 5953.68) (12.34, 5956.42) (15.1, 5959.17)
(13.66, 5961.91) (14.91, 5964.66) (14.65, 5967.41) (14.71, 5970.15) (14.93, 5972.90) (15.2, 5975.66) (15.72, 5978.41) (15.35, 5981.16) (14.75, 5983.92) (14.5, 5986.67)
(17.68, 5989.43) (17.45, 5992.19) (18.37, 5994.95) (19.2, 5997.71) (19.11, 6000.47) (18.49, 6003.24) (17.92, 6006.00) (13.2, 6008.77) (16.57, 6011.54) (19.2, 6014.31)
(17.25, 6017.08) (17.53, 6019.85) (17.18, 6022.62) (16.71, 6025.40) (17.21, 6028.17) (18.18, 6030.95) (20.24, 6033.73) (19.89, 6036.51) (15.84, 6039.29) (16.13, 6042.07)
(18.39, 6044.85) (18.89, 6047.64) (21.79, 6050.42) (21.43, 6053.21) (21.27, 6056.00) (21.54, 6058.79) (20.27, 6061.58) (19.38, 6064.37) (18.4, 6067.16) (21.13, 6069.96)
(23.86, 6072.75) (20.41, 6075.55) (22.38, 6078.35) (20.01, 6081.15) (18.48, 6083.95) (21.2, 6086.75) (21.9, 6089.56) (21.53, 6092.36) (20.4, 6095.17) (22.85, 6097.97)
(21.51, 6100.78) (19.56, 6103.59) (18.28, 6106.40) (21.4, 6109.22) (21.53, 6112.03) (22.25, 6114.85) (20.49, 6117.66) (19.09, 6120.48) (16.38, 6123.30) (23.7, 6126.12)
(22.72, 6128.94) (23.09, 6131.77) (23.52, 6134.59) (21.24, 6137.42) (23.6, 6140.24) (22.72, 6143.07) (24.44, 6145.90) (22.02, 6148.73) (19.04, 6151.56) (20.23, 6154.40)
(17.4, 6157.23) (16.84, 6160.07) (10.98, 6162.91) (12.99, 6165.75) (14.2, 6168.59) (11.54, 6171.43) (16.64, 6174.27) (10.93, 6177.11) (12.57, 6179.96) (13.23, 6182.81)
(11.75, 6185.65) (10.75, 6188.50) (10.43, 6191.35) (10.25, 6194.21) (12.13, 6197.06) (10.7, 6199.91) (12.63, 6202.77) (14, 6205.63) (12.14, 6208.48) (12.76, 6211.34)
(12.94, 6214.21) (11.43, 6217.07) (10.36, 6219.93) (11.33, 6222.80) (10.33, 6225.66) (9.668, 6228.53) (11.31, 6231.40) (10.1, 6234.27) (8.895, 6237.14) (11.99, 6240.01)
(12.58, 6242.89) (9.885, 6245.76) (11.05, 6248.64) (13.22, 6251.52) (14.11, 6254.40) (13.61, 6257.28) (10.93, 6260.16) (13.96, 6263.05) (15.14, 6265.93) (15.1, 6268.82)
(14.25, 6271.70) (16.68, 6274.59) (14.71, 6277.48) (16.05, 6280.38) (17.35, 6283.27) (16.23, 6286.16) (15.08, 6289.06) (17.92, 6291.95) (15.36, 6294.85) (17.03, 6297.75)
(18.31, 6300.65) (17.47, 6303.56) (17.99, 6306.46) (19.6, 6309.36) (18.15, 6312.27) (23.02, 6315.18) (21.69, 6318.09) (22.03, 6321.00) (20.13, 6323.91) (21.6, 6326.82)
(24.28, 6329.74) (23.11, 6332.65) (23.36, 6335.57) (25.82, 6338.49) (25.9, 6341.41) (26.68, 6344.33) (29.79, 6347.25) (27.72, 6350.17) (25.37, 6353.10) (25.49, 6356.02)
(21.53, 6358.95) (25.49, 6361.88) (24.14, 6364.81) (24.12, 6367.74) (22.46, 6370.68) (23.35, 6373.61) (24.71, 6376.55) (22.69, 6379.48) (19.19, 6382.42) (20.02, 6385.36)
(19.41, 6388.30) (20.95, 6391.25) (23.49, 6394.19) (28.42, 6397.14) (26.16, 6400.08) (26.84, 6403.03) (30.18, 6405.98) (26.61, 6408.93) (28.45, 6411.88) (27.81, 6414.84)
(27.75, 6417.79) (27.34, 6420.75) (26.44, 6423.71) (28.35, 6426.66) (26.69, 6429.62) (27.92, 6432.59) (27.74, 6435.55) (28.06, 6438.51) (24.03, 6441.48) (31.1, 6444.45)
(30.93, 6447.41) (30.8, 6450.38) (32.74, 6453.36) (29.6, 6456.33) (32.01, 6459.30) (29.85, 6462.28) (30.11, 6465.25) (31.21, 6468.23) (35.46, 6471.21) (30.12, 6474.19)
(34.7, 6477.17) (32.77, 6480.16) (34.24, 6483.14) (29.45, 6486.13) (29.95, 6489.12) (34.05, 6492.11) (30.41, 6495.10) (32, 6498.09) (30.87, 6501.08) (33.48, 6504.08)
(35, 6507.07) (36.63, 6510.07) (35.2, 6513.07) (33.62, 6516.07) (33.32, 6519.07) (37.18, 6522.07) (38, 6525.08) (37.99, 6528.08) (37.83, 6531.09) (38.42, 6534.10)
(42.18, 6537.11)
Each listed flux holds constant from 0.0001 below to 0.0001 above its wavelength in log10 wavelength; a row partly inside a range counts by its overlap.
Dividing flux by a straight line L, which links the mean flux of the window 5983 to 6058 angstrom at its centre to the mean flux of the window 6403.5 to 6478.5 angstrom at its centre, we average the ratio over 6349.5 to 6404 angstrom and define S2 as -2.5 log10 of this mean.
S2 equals 0.17 mag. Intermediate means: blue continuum 18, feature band 23.7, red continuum 29.4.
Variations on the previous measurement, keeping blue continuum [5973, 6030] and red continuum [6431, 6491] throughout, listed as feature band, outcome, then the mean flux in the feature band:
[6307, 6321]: 0.264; 20.6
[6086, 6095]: -0.098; 21.4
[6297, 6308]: 0.410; 17.8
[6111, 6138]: -0.042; 21.4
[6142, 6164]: 0.114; 19.3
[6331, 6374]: 0.099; 25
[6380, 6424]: 0.150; 25.2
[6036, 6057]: -0.051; 19.1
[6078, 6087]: -0.050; 20.2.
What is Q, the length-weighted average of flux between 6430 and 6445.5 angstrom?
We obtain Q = 27.6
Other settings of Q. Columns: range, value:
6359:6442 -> 25.3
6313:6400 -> 23.6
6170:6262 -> 11.8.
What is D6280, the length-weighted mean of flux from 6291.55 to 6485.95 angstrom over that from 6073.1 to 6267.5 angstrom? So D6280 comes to 1.6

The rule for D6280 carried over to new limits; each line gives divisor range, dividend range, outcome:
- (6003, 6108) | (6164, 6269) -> 0.62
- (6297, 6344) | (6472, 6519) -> 1.54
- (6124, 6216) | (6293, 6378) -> 1.41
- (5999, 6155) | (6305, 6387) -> 1.16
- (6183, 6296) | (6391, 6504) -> 2.30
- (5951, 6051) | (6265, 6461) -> 1.41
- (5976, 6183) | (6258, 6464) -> 1.23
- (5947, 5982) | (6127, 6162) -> 1.47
